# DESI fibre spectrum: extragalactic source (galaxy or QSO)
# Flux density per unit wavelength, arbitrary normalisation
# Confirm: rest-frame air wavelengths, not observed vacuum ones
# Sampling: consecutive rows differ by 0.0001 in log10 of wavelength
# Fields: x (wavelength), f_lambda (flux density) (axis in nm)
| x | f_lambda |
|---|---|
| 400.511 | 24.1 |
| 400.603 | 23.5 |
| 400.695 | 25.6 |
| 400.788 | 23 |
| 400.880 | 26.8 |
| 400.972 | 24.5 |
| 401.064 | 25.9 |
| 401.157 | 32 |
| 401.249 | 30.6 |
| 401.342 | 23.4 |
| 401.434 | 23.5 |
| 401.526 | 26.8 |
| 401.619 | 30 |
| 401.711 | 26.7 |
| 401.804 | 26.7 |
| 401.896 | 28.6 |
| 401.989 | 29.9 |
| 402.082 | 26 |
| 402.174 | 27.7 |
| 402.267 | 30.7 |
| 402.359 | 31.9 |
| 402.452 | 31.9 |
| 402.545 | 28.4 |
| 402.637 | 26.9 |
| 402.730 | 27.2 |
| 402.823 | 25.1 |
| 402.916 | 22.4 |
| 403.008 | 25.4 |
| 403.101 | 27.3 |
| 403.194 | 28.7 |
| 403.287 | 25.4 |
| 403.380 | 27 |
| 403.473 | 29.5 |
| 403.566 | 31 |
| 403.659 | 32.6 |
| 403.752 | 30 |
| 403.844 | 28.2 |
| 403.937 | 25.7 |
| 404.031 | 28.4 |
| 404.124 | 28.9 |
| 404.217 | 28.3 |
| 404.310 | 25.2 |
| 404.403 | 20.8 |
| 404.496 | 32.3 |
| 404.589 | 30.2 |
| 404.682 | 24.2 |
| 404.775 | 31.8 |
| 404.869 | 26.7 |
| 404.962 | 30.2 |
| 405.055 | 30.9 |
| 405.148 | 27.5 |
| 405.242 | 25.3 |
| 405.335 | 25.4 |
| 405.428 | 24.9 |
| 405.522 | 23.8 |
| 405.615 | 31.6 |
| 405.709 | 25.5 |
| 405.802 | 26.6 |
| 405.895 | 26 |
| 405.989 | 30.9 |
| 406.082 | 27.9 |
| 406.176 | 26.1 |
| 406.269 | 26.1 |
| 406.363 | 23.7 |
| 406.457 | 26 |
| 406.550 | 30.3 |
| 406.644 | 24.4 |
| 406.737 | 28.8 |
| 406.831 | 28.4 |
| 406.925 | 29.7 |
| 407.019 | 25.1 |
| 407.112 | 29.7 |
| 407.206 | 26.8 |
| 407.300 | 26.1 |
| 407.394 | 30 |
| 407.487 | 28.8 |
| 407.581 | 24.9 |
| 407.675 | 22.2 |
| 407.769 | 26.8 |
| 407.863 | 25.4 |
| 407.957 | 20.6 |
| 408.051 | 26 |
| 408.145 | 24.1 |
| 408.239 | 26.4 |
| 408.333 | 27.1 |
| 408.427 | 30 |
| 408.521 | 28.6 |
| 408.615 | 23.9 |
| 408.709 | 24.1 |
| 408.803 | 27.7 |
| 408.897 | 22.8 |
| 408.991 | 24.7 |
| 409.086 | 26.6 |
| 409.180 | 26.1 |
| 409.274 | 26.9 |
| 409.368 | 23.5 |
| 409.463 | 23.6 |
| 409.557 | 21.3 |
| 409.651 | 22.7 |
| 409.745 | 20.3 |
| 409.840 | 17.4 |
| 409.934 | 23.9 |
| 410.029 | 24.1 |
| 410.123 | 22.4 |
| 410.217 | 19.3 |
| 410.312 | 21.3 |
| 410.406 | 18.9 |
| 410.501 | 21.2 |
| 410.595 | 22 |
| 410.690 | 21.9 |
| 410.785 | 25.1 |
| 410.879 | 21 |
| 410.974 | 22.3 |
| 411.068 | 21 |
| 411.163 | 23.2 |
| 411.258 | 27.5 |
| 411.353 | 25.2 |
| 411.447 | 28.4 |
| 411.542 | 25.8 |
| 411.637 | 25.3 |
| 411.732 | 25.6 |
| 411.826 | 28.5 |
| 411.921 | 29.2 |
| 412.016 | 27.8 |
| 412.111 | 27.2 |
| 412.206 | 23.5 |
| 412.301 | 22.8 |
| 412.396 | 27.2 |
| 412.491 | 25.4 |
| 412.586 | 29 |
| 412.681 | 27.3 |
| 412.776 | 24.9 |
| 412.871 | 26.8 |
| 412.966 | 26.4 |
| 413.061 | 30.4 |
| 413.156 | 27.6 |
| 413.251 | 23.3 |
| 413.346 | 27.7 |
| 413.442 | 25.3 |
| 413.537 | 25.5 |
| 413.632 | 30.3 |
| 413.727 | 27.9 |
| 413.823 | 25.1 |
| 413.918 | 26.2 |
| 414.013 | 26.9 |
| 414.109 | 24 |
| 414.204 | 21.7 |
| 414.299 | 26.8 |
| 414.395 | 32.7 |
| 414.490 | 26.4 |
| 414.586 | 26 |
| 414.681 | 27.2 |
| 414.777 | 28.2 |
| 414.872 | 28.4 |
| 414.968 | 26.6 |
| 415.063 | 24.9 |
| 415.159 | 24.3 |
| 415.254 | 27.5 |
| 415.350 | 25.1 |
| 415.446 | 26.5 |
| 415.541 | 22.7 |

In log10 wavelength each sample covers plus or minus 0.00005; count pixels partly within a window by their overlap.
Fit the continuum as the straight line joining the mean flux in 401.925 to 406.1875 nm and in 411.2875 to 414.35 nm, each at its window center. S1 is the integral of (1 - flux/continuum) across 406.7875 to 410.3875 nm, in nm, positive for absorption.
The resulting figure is 0.29 nm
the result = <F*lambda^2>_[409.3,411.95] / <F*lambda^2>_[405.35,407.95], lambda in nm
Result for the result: 0.9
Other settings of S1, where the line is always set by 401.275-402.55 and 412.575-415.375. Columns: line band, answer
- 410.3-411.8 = 0.19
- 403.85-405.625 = 0.02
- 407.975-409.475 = 0.09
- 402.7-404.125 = 0.01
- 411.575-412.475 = 0.02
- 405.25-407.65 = 0.04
